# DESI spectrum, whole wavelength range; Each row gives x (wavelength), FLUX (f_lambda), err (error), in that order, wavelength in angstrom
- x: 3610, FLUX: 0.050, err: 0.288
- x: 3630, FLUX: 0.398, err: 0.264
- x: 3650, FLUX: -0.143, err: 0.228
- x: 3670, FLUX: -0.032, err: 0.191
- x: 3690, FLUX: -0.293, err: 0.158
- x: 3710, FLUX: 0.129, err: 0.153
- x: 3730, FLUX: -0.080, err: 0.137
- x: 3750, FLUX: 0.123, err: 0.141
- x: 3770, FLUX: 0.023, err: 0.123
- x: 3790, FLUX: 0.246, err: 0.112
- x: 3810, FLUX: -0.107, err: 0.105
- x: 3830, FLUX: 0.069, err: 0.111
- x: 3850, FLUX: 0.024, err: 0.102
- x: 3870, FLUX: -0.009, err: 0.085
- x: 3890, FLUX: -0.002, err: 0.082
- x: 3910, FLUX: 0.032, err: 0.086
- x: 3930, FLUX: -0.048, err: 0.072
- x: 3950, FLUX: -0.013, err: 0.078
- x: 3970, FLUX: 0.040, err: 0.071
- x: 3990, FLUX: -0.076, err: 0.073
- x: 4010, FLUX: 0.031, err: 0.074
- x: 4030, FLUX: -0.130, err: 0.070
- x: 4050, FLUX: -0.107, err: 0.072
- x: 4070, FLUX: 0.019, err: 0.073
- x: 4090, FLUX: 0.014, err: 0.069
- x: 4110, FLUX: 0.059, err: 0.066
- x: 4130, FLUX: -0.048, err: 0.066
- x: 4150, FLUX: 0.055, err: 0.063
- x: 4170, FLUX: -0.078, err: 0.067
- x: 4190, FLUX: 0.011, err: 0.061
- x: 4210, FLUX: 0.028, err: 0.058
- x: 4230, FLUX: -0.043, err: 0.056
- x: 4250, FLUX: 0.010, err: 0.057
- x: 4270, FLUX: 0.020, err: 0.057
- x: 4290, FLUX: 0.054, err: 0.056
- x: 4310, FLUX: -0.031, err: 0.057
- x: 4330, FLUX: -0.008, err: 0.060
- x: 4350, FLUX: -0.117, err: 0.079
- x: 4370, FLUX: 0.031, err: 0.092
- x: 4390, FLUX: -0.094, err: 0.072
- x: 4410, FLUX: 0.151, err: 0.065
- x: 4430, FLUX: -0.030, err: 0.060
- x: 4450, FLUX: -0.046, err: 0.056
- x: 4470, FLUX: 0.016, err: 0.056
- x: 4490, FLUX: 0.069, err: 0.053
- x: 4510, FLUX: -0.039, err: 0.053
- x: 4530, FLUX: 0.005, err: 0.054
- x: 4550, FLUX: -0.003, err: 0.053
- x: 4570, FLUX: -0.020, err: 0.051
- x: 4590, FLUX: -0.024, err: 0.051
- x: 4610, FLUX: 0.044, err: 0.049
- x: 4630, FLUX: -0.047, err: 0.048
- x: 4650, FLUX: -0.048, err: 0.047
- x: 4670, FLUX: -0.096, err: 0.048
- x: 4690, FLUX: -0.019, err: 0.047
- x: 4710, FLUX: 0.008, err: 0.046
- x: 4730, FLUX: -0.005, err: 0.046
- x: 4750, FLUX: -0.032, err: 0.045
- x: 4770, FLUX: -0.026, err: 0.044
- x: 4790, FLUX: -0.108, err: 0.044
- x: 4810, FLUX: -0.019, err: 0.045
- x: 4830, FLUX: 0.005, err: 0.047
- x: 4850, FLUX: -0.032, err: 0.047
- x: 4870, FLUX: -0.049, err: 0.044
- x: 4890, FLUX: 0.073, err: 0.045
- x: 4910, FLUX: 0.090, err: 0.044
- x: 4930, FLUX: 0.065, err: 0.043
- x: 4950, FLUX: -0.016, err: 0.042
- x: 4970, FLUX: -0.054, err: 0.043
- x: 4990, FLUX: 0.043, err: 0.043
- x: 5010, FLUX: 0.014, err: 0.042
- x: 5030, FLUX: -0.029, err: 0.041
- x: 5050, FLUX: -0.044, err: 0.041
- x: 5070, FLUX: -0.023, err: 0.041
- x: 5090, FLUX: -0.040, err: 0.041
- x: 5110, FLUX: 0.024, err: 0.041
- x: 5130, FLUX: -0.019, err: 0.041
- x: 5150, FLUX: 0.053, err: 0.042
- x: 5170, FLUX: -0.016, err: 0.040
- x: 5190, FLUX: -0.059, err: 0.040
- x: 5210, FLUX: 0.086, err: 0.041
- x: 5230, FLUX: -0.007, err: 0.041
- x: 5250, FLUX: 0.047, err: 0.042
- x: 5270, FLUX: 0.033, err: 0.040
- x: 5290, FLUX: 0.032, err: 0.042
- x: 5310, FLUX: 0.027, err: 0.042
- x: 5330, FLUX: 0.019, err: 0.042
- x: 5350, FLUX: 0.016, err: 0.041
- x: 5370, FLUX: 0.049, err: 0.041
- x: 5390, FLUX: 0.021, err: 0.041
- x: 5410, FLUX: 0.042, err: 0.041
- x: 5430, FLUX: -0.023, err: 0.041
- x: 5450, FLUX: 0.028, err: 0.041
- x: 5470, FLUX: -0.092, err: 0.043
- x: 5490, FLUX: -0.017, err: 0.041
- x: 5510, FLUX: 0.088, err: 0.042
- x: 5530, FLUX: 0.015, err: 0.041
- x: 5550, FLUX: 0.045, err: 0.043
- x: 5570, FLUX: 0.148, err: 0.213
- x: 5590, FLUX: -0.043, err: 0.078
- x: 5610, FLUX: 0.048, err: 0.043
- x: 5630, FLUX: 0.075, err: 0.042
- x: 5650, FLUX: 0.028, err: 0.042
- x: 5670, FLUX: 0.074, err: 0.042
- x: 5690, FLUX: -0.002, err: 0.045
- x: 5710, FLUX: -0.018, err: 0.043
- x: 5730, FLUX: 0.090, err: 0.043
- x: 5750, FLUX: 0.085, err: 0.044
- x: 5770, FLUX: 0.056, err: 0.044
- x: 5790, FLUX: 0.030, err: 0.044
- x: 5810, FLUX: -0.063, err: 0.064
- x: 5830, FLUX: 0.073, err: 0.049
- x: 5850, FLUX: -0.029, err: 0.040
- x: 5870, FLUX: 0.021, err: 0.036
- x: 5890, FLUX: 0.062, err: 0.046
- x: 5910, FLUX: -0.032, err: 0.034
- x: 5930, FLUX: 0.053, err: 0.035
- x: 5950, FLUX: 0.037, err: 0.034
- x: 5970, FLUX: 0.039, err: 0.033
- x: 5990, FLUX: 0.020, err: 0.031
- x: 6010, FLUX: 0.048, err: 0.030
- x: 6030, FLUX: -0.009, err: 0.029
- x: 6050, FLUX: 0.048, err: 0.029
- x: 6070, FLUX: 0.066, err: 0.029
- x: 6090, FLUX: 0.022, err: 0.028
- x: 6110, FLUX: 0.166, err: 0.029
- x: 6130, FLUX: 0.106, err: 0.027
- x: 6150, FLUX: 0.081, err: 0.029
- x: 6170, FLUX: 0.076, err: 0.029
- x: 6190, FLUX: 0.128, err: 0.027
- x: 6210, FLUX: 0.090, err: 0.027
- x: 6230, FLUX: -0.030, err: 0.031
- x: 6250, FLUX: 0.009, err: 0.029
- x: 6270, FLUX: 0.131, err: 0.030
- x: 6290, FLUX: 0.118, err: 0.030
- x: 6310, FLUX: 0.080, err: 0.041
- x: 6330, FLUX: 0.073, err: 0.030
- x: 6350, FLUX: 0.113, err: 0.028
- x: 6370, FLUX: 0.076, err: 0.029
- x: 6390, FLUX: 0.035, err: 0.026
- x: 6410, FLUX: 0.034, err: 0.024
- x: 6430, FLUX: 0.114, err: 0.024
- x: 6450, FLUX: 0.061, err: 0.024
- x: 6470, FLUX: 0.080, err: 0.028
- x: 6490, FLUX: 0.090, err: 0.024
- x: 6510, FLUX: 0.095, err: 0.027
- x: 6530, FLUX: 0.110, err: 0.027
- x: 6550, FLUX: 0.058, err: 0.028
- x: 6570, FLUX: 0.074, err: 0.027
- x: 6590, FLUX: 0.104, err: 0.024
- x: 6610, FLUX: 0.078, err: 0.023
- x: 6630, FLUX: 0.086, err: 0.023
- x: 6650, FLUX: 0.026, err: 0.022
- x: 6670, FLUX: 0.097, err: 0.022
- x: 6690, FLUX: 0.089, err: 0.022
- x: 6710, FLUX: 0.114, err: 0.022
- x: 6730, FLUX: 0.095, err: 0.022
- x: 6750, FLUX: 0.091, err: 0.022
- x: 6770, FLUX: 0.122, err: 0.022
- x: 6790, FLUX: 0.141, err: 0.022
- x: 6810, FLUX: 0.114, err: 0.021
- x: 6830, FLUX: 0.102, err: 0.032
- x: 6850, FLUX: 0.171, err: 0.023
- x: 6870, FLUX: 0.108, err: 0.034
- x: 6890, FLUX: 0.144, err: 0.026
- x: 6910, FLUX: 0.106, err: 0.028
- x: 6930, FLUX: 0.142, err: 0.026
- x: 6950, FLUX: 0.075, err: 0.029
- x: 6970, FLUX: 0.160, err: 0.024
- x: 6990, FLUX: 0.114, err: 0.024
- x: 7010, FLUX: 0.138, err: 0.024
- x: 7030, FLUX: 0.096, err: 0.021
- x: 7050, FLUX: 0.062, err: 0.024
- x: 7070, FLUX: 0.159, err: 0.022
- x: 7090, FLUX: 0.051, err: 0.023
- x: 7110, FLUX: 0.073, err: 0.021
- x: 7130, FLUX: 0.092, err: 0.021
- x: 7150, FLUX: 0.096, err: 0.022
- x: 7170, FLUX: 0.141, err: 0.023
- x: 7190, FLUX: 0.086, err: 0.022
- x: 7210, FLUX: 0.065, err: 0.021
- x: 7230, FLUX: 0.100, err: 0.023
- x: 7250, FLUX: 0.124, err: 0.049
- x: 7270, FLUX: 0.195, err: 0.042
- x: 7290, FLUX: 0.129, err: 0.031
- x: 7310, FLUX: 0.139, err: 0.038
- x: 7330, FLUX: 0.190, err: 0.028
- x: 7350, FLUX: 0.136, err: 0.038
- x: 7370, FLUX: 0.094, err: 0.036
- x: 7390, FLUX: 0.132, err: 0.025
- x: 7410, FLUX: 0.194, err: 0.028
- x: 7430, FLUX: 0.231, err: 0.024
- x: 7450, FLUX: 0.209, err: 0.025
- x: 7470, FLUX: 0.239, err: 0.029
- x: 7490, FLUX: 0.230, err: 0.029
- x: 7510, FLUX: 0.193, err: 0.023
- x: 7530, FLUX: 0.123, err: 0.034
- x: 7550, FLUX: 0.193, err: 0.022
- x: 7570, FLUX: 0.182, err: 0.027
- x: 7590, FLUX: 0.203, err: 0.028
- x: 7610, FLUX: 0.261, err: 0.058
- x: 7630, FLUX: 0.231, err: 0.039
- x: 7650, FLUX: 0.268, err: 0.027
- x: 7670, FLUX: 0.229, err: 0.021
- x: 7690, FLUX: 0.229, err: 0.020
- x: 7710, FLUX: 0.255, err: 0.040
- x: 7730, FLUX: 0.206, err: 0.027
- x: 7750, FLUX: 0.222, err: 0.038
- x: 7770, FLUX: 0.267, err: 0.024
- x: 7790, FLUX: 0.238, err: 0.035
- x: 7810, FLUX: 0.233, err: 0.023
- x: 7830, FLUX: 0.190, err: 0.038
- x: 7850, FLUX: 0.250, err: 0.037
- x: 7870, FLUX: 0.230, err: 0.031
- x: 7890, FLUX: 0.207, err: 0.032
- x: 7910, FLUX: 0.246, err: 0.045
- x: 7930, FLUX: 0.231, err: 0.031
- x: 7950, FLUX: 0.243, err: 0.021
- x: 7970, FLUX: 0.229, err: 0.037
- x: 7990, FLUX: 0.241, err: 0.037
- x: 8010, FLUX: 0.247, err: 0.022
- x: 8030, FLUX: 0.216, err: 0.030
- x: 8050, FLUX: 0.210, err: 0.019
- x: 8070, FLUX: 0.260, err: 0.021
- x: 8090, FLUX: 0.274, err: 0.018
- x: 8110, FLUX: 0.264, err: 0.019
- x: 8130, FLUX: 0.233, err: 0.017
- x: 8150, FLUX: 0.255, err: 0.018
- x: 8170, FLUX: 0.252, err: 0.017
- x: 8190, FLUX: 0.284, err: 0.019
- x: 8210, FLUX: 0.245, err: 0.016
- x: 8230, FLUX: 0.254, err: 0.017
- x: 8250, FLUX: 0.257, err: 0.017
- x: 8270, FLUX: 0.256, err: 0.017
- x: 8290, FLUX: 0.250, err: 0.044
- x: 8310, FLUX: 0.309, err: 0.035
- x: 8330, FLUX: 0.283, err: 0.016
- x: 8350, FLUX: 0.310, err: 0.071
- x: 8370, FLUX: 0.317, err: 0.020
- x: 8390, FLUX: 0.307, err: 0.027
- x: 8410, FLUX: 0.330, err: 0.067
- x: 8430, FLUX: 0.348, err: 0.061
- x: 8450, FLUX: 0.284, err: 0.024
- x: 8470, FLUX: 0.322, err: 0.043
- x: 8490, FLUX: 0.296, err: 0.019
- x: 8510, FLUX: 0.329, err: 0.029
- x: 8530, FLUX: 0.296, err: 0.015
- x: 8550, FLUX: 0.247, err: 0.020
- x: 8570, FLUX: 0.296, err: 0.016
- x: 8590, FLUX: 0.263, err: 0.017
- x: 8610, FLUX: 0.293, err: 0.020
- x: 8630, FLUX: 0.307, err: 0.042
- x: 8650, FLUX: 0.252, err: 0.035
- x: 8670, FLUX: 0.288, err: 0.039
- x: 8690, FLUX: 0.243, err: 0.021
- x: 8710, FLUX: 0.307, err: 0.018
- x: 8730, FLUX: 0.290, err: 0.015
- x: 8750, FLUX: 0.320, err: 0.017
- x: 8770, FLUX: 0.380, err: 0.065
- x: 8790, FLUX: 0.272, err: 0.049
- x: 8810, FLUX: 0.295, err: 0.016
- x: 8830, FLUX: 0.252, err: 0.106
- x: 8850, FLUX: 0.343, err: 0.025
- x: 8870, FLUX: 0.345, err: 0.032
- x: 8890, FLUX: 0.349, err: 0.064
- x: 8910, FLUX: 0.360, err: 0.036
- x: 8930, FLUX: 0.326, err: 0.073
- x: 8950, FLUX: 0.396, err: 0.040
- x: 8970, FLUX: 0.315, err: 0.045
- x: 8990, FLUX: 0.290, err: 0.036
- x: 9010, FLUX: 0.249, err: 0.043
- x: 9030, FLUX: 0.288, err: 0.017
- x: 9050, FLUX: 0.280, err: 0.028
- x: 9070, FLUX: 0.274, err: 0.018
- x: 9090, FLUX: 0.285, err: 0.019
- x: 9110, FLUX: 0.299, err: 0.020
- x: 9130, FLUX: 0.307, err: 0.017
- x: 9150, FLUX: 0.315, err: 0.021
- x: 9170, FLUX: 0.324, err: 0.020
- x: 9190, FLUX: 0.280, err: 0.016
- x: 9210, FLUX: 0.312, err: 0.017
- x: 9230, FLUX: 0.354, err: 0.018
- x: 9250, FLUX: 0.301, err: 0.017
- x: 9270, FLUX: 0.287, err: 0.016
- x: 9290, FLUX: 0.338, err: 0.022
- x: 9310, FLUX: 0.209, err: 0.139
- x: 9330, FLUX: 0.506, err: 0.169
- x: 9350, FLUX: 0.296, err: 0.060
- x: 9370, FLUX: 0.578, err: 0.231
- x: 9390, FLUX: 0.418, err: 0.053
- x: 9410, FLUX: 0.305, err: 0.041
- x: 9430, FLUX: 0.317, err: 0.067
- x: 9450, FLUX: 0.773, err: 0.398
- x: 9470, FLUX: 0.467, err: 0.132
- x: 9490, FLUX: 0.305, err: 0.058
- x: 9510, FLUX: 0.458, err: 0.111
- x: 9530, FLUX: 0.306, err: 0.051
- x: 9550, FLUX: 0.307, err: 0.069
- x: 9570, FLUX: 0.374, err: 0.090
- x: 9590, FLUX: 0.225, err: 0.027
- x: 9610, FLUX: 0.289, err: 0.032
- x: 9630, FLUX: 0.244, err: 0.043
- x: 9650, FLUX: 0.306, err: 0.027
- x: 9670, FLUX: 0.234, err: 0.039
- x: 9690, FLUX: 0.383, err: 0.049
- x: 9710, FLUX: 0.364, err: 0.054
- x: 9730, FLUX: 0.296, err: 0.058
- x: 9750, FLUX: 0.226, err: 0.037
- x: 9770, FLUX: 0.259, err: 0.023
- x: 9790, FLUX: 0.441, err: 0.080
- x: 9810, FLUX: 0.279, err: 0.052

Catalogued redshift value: 0.854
